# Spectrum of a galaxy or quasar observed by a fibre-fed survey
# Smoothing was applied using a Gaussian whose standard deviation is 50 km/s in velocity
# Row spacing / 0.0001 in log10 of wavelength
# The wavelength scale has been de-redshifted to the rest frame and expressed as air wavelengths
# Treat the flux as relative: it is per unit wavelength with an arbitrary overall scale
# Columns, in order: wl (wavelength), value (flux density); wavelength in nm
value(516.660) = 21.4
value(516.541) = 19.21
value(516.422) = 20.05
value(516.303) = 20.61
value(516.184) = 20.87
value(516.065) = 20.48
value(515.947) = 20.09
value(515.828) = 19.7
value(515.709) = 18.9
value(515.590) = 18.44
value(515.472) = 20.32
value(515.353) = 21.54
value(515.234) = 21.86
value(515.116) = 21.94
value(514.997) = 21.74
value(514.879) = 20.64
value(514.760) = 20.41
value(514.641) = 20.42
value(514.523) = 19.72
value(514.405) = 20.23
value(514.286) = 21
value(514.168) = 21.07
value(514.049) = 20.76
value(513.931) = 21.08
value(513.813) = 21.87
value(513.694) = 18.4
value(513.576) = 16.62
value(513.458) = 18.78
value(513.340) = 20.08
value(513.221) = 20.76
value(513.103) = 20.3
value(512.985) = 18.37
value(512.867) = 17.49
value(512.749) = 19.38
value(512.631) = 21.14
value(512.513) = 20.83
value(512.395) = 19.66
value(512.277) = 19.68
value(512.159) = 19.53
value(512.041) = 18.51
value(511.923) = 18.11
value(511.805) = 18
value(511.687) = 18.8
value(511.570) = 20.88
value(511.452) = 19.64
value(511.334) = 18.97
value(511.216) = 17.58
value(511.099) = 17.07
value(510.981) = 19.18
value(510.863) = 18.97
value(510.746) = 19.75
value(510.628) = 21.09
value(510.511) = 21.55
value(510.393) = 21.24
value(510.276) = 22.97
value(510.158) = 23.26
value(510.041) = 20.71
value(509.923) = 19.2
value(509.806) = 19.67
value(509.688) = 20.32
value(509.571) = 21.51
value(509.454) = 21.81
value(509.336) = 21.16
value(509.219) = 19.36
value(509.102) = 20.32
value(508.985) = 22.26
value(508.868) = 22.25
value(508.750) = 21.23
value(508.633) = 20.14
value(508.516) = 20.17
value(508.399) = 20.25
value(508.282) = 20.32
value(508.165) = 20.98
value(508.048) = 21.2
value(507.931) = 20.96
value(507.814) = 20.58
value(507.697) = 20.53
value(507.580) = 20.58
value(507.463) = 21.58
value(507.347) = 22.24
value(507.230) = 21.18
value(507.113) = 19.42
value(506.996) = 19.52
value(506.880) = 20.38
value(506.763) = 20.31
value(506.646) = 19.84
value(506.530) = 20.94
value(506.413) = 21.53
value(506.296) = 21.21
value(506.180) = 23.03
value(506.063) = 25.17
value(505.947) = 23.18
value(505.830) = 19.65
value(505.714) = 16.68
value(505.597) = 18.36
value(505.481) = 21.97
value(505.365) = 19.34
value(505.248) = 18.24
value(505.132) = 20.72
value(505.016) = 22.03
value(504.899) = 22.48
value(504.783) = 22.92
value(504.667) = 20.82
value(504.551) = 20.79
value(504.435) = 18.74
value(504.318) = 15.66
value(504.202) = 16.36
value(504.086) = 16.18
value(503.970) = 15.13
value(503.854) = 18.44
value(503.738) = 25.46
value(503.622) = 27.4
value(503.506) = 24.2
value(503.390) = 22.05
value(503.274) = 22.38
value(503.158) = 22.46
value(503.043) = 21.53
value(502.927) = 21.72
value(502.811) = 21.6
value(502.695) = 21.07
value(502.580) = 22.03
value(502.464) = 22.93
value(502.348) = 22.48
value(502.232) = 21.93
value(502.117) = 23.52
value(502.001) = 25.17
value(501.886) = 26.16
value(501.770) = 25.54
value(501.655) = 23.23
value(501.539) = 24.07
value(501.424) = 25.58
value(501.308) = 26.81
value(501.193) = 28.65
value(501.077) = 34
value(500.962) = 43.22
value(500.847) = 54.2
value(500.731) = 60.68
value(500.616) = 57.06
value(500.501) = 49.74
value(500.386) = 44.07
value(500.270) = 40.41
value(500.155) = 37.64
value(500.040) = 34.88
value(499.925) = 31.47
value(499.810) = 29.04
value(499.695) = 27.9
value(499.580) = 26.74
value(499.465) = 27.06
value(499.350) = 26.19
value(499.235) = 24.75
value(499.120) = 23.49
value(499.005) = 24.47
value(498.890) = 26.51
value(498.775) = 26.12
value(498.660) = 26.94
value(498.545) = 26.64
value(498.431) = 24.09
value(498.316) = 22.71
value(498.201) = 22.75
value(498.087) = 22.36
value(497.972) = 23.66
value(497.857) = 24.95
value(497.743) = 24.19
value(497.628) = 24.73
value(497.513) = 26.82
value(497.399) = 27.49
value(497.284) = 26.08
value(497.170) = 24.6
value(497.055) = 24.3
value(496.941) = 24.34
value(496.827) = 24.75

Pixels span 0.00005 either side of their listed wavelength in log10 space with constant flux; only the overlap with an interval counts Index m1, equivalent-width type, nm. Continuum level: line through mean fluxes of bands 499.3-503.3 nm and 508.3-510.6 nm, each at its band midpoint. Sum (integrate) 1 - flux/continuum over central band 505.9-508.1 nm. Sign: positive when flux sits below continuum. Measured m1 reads 0.25 nm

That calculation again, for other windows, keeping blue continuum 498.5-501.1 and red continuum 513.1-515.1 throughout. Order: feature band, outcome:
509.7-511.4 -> 0.273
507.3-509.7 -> 0.467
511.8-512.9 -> 0.135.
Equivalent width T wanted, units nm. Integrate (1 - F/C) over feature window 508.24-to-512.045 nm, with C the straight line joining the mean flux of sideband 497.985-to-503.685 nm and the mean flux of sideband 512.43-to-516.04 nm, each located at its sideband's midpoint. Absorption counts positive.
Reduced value 0.43 nm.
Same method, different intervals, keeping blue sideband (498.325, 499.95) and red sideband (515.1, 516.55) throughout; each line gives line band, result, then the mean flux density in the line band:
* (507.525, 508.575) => 0.11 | 20.6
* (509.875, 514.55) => 0.39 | 19.8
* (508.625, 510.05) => 0.12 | 20.8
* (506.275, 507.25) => 0.13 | 20.4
